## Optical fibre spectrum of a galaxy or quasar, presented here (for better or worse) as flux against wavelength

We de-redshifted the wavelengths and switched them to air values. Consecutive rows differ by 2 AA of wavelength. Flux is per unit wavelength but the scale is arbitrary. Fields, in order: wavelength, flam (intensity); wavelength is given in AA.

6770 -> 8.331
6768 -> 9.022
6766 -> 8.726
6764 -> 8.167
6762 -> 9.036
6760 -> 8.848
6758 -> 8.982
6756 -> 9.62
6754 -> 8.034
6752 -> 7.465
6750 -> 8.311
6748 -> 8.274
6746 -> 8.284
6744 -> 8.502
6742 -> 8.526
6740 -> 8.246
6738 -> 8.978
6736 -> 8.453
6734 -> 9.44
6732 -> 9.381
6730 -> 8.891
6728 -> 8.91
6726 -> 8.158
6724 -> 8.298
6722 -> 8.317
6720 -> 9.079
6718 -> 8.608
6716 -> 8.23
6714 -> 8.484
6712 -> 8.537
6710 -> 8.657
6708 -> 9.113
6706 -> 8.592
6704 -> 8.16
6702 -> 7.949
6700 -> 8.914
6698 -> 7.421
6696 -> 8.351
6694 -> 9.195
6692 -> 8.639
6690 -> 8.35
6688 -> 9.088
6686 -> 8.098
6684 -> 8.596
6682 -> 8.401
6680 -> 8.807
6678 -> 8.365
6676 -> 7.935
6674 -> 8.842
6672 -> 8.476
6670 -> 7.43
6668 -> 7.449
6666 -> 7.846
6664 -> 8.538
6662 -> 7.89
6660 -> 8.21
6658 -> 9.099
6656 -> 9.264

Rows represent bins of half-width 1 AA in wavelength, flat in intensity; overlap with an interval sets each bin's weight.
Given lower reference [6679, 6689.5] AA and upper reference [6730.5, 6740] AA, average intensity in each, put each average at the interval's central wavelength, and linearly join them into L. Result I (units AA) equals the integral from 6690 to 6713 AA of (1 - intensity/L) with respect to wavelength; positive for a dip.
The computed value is 0.6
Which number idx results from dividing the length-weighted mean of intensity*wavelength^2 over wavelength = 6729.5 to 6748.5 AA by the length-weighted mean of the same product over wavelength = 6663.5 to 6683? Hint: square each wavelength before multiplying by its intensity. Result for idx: 1.08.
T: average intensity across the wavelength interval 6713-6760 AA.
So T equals 8.59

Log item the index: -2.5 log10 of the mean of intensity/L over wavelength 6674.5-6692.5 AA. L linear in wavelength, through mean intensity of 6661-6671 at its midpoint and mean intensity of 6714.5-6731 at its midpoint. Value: -0.056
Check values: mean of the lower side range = 7.83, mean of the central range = 8.48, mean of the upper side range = 8.56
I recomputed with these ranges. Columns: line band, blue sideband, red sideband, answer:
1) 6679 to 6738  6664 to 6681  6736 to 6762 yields -1.9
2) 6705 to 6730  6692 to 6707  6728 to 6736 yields 0.5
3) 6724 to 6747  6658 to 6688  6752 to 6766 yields -0.3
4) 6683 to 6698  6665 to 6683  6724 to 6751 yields -0.4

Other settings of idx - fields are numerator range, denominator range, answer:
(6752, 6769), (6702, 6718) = 1.04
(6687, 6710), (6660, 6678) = 1.07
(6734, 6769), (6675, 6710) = 1.03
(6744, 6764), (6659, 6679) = 1.08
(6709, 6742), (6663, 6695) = 1.05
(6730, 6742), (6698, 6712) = 1.06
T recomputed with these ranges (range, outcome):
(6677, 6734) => 8.57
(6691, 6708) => 8.44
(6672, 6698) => 8.51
